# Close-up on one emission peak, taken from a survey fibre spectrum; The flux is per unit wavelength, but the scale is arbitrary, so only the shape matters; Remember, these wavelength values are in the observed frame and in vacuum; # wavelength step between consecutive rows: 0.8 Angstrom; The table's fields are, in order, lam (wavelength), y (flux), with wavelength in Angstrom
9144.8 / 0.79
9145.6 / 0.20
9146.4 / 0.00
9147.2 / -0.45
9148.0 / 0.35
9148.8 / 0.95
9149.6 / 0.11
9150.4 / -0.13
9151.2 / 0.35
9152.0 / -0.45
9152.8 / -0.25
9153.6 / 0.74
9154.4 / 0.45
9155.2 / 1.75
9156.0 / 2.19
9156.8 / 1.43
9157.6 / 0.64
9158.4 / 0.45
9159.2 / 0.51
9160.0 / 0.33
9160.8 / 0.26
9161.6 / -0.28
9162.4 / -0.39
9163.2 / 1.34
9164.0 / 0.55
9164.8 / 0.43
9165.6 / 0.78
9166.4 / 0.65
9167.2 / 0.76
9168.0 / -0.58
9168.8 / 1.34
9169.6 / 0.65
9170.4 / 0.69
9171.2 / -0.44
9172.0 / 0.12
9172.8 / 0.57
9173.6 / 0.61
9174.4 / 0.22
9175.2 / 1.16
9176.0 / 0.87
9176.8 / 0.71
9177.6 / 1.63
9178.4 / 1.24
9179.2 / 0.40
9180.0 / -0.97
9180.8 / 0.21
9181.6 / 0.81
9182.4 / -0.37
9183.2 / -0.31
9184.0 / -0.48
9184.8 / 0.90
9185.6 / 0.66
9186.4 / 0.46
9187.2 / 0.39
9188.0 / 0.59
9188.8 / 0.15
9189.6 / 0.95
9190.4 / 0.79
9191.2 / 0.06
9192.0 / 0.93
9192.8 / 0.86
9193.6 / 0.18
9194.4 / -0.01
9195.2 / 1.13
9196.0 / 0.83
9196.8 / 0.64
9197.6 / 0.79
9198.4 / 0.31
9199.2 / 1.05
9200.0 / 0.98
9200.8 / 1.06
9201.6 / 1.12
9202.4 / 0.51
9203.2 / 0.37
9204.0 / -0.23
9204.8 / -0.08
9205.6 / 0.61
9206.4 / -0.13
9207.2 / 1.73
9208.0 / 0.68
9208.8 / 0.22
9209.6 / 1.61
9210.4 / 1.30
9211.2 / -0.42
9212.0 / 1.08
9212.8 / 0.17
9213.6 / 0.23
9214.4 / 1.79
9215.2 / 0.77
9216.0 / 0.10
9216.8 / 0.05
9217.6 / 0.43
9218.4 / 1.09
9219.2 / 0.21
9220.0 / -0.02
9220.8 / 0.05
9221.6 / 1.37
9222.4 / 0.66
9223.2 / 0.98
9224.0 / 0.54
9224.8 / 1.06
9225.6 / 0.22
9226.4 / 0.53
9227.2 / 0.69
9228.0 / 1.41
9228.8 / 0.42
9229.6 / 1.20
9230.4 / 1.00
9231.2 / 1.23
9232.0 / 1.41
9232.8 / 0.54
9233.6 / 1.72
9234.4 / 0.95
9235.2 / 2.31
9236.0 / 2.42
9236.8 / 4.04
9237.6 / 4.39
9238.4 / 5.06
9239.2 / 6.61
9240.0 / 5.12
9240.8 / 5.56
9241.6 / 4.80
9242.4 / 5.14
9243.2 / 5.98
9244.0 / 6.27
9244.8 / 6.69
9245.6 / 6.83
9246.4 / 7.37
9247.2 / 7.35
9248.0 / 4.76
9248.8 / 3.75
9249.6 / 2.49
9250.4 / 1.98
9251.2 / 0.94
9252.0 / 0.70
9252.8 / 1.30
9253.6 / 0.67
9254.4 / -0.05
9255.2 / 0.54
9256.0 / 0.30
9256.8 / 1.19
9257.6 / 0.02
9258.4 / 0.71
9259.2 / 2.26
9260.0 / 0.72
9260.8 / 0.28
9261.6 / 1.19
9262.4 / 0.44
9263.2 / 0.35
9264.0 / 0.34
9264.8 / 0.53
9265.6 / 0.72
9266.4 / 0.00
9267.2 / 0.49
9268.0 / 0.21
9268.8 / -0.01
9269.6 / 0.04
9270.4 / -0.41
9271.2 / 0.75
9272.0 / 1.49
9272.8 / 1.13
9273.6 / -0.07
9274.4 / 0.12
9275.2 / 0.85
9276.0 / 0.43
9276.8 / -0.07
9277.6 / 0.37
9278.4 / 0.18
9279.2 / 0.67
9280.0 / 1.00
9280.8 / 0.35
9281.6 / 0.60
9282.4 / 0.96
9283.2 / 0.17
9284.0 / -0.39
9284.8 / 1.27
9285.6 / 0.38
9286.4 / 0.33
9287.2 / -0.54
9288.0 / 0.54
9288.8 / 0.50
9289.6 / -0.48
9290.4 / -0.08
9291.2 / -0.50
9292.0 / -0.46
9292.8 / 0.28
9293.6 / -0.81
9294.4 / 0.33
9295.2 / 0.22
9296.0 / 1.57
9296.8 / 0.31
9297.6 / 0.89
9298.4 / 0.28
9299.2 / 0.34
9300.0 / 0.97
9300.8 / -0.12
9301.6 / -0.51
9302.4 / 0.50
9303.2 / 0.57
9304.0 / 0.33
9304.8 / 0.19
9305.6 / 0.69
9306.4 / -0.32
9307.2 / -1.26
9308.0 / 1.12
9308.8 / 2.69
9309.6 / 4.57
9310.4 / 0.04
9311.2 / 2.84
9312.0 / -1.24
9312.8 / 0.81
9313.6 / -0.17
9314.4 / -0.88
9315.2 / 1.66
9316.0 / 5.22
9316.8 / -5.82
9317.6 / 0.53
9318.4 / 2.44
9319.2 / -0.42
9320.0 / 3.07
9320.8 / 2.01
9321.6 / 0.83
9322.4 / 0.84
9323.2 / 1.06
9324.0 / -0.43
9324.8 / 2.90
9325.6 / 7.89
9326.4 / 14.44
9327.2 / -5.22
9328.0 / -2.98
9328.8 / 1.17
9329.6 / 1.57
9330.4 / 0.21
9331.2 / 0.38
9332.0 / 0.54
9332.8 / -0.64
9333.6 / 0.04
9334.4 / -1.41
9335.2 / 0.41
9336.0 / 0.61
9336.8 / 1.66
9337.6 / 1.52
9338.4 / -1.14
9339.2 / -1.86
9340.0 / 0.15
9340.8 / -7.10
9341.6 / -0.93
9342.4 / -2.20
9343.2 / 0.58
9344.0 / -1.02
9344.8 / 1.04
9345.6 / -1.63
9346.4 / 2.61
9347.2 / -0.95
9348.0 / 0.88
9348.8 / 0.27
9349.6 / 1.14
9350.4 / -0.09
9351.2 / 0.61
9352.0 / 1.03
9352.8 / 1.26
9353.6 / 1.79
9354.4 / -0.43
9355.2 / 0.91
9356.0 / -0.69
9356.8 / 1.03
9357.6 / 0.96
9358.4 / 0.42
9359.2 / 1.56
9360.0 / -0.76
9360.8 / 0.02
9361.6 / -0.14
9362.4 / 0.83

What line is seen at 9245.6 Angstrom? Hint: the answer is [O II] 3727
